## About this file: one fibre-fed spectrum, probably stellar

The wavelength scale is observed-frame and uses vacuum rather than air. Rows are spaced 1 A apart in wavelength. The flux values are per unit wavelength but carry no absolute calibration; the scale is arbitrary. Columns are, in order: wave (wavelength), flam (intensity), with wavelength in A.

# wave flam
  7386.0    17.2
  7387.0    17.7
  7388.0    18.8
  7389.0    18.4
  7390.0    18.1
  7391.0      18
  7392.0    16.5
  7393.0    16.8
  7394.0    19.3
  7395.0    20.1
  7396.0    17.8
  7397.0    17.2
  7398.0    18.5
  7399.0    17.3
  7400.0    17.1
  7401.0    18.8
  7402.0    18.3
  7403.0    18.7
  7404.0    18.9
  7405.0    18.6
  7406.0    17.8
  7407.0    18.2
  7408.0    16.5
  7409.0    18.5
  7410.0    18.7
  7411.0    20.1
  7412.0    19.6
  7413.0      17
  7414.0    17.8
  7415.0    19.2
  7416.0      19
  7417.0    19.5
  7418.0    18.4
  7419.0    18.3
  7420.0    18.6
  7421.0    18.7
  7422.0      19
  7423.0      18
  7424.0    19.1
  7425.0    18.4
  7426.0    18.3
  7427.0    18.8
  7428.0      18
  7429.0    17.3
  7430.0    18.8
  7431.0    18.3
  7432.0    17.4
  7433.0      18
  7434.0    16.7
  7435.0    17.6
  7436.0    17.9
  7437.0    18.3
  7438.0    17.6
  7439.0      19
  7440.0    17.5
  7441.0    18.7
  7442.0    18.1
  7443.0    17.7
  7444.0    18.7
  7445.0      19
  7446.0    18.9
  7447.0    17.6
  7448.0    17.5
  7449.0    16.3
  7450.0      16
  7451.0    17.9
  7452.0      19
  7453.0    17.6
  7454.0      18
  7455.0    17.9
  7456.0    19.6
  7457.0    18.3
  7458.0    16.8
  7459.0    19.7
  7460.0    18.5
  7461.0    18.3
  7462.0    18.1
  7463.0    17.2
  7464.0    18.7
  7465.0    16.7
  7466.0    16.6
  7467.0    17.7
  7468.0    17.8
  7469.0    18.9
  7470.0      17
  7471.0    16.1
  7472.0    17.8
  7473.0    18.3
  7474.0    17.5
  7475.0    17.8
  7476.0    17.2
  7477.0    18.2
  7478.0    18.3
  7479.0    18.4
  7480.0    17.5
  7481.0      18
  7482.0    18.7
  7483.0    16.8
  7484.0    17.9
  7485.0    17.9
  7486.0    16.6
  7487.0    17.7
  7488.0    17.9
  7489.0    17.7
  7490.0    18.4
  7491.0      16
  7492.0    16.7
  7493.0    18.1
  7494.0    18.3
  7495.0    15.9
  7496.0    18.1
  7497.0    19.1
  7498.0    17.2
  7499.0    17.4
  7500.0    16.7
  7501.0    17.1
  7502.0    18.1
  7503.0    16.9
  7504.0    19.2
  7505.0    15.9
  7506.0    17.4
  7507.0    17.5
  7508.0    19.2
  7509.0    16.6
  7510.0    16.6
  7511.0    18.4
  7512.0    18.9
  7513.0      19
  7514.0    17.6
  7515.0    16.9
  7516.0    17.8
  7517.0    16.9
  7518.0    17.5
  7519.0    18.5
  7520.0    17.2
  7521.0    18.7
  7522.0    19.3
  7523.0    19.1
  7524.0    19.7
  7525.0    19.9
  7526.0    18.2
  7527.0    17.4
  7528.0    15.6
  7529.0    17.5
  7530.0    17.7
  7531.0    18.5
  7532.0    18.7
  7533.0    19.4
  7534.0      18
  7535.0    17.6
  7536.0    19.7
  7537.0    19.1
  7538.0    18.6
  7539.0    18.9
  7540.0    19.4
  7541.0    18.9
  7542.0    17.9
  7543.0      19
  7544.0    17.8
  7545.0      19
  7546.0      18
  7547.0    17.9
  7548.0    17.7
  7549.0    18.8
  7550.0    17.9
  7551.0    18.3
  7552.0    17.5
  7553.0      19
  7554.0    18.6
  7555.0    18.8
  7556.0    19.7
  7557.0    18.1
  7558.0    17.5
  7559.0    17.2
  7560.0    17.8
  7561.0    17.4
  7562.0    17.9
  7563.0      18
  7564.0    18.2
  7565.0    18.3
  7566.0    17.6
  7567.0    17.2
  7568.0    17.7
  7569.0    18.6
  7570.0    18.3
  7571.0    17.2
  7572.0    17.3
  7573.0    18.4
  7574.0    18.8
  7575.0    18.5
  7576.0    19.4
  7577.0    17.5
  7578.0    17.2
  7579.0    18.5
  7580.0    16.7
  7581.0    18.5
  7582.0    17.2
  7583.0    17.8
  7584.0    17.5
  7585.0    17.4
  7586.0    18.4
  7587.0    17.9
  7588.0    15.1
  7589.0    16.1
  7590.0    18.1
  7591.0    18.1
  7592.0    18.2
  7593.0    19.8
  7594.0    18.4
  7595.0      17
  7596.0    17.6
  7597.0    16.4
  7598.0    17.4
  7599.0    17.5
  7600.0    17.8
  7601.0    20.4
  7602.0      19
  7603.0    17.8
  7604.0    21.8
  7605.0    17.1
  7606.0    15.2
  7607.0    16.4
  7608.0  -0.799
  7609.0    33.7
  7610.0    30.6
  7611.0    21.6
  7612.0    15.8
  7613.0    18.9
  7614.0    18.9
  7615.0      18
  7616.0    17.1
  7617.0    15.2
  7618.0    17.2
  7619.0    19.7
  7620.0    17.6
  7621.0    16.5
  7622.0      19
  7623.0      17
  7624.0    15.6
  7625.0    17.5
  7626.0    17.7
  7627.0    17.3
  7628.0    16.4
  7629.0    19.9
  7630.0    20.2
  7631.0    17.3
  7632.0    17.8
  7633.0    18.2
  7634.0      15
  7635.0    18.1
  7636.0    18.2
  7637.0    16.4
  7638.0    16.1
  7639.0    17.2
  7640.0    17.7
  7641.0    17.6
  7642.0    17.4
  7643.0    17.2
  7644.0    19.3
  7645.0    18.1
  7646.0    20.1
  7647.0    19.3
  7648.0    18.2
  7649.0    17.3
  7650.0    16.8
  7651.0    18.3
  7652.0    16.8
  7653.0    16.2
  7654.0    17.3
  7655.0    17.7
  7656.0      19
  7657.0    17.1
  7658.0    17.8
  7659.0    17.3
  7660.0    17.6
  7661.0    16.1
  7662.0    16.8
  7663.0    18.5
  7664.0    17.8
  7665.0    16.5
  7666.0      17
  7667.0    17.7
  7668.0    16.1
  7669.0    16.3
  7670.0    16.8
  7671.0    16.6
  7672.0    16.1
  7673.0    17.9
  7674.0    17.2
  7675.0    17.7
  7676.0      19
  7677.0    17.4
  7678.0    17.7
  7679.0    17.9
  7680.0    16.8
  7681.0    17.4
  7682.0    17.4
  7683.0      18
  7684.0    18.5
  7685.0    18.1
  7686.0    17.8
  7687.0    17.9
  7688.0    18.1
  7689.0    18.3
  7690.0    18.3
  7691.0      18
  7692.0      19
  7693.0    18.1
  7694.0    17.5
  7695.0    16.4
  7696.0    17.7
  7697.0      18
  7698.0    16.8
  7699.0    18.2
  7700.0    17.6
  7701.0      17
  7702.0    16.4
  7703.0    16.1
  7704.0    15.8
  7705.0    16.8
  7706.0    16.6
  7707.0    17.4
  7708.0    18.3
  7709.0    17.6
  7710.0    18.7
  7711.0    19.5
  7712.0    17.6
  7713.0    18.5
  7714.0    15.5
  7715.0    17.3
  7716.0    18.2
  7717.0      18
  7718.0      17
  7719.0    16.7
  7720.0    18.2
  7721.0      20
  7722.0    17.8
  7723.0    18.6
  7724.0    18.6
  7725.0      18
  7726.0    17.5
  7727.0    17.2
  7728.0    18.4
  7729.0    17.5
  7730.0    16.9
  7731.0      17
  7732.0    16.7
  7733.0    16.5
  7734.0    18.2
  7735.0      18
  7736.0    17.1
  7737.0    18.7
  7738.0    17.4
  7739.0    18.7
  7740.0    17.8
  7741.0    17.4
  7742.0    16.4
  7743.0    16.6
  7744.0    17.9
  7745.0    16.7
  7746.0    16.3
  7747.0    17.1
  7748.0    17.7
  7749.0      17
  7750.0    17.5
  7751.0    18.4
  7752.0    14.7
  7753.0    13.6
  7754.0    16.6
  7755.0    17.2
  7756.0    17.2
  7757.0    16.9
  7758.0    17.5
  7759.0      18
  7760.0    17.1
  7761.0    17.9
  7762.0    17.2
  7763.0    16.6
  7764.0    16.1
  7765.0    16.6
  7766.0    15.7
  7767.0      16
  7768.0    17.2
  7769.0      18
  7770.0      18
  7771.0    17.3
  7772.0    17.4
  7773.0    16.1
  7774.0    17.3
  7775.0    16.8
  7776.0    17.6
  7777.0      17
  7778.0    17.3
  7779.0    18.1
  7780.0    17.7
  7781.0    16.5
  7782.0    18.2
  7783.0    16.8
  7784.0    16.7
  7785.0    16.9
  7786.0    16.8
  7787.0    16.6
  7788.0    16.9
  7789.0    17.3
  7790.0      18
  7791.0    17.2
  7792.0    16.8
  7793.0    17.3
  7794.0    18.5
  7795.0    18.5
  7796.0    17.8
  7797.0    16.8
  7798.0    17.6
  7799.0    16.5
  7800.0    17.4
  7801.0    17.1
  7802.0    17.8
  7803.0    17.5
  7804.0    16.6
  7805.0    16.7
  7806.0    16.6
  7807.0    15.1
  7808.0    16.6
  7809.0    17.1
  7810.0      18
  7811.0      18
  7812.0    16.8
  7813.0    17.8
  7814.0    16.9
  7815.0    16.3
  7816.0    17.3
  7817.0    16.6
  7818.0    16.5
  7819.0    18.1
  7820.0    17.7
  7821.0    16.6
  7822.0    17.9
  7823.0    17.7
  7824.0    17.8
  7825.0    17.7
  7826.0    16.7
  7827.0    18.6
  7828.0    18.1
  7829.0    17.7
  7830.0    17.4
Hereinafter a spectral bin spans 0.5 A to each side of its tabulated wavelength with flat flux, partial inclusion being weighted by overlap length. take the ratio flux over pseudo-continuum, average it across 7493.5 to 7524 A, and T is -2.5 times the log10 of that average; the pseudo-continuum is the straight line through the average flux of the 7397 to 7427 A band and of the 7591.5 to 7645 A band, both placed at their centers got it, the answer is 0.025 mag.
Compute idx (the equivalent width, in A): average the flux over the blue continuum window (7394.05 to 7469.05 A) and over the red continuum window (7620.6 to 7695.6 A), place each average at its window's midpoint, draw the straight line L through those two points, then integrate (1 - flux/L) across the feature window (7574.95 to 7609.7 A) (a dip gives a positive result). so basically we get -0.09 A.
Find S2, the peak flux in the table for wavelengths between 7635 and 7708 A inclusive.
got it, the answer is 20.1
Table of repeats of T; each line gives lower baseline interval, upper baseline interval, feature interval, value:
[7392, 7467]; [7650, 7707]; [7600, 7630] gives -0.04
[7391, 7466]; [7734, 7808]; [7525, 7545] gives -0.03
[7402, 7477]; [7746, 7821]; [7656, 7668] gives 0.01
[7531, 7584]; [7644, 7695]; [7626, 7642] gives 0.02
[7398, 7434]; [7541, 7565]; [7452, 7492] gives 0.03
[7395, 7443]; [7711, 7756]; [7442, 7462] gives 0.01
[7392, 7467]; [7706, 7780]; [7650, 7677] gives 0.02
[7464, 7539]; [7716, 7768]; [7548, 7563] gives -0.03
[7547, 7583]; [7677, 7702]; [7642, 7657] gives -0.01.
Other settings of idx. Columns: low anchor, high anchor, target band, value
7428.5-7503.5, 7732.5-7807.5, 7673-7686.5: -0.3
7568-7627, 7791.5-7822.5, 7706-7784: 0.3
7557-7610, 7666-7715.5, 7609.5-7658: -0.8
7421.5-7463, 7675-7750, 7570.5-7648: -0.6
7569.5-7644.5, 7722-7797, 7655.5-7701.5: 0.1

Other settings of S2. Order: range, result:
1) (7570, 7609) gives 33.7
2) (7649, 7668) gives 19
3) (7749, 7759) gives 18.4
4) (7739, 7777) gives 18.7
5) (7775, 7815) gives 18.5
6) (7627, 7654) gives 20.2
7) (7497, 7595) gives 19.9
